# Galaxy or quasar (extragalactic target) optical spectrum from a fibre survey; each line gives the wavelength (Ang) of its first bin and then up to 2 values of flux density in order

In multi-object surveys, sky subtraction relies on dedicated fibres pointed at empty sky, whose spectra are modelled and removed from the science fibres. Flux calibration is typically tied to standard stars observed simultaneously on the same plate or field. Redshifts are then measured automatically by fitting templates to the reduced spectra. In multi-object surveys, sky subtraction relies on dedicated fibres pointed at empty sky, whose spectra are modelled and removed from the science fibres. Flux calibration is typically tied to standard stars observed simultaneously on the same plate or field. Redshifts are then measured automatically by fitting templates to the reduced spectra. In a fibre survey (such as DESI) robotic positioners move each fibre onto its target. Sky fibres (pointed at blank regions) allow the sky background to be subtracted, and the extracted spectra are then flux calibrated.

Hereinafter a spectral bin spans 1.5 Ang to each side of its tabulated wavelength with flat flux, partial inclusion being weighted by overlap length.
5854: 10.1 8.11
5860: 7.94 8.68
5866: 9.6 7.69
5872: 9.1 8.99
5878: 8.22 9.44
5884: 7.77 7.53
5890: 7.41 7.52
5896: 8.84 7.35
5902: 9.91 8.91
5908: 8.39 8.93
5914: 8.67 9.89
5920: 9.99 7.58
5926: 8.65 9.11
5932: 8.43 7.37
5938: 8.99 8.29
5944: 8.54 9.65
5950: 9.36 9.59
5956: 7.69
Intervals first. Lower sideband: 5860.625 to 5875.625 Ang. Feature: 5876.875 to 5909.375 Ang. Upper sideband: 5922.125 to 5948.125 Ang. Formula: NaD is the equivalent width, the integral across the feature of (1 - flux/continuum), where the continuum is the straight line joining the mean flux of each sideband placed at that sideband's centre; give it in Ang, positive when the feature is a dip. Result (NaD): 1.4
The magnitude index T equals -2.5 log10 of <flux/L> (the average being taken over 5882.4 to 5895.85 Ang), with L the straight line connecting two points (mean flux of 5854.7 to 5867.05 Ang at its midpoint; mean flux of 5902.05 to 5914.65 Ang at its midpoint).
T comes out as 0.14 mag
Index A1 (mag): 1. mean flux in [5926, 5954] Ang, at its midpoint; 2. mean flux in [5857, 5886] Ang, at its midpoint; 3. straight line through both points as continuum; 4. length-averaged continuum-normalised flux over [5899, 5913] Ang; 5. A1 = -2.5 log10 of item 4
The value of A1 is -0.02 mag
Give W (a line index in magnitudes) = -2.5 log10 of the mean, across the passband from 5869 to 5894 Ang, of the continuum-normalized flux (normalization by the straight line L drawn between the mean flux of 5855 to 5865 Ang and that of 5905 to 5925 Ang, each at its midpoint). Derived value 0.05 mag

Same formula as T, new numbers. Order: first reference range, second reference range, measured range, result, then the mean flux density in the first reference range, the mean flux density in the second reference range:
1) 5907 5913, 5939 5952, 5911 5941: 0.01 mag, 8.68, 8.99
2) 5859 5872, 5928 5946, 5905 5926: -0.05 mag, 8.57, 8.47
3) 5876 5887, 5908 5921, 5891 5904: 0.05 mag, 8.37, 9.23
